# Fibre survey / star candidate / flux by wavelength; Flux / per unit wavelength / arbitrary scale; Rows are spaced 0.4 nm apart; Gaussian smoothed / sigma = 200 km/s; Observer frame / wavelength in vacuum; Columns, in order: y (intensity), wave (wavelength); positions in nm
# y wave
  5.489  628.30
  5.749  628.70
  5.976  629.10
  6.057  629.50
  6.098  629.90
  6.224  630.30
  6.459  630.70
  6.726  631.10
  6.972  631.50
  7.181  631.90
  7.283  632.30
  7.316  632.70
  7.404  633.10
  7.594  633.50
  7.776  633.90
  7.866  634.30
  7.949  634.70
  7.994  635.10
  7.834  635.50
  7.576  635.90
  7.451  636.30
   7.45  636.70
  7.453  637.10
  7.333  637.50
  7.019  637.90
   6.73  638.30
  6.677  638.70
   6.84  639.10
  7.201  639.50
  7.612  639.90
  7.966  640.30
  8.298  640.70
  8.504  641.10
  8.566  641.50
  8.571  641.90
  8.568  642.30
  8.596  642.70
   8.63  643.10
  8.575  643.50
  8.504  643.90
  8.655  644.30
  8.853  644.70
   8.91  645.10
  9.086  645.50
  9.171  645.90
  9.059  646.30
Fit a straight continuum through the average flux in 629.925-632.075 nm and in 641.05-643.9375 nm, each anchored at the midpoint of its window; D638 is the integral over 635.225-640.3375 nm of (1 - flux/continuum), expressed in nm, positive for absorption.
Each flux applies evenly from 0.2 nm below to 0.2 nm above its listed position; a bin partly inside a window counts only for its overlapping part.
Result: 0.31 nm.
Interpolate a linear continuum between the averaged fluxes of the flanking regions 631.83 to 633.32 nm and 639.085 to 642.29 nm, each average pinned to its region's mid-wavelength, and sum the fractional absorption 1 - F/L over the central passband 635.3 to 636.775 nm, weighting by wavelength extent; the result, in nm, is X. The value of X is 0.01 nm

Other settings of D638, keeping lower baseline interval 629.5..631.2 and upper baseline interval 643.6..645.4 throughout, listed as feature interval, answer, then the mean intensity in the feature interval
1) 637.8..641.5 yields 0.198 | 7.5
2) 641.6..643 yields -0.036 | 8.58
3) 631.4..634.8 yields -0.346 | 7.48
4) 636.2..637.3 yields -0.006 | 7.45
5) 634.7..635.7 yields -0.109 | 7.92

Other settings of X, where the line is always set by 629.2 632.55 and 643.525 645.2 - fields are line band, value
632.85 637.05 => -0.252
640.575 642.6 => -0.059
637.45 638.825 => 0.147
